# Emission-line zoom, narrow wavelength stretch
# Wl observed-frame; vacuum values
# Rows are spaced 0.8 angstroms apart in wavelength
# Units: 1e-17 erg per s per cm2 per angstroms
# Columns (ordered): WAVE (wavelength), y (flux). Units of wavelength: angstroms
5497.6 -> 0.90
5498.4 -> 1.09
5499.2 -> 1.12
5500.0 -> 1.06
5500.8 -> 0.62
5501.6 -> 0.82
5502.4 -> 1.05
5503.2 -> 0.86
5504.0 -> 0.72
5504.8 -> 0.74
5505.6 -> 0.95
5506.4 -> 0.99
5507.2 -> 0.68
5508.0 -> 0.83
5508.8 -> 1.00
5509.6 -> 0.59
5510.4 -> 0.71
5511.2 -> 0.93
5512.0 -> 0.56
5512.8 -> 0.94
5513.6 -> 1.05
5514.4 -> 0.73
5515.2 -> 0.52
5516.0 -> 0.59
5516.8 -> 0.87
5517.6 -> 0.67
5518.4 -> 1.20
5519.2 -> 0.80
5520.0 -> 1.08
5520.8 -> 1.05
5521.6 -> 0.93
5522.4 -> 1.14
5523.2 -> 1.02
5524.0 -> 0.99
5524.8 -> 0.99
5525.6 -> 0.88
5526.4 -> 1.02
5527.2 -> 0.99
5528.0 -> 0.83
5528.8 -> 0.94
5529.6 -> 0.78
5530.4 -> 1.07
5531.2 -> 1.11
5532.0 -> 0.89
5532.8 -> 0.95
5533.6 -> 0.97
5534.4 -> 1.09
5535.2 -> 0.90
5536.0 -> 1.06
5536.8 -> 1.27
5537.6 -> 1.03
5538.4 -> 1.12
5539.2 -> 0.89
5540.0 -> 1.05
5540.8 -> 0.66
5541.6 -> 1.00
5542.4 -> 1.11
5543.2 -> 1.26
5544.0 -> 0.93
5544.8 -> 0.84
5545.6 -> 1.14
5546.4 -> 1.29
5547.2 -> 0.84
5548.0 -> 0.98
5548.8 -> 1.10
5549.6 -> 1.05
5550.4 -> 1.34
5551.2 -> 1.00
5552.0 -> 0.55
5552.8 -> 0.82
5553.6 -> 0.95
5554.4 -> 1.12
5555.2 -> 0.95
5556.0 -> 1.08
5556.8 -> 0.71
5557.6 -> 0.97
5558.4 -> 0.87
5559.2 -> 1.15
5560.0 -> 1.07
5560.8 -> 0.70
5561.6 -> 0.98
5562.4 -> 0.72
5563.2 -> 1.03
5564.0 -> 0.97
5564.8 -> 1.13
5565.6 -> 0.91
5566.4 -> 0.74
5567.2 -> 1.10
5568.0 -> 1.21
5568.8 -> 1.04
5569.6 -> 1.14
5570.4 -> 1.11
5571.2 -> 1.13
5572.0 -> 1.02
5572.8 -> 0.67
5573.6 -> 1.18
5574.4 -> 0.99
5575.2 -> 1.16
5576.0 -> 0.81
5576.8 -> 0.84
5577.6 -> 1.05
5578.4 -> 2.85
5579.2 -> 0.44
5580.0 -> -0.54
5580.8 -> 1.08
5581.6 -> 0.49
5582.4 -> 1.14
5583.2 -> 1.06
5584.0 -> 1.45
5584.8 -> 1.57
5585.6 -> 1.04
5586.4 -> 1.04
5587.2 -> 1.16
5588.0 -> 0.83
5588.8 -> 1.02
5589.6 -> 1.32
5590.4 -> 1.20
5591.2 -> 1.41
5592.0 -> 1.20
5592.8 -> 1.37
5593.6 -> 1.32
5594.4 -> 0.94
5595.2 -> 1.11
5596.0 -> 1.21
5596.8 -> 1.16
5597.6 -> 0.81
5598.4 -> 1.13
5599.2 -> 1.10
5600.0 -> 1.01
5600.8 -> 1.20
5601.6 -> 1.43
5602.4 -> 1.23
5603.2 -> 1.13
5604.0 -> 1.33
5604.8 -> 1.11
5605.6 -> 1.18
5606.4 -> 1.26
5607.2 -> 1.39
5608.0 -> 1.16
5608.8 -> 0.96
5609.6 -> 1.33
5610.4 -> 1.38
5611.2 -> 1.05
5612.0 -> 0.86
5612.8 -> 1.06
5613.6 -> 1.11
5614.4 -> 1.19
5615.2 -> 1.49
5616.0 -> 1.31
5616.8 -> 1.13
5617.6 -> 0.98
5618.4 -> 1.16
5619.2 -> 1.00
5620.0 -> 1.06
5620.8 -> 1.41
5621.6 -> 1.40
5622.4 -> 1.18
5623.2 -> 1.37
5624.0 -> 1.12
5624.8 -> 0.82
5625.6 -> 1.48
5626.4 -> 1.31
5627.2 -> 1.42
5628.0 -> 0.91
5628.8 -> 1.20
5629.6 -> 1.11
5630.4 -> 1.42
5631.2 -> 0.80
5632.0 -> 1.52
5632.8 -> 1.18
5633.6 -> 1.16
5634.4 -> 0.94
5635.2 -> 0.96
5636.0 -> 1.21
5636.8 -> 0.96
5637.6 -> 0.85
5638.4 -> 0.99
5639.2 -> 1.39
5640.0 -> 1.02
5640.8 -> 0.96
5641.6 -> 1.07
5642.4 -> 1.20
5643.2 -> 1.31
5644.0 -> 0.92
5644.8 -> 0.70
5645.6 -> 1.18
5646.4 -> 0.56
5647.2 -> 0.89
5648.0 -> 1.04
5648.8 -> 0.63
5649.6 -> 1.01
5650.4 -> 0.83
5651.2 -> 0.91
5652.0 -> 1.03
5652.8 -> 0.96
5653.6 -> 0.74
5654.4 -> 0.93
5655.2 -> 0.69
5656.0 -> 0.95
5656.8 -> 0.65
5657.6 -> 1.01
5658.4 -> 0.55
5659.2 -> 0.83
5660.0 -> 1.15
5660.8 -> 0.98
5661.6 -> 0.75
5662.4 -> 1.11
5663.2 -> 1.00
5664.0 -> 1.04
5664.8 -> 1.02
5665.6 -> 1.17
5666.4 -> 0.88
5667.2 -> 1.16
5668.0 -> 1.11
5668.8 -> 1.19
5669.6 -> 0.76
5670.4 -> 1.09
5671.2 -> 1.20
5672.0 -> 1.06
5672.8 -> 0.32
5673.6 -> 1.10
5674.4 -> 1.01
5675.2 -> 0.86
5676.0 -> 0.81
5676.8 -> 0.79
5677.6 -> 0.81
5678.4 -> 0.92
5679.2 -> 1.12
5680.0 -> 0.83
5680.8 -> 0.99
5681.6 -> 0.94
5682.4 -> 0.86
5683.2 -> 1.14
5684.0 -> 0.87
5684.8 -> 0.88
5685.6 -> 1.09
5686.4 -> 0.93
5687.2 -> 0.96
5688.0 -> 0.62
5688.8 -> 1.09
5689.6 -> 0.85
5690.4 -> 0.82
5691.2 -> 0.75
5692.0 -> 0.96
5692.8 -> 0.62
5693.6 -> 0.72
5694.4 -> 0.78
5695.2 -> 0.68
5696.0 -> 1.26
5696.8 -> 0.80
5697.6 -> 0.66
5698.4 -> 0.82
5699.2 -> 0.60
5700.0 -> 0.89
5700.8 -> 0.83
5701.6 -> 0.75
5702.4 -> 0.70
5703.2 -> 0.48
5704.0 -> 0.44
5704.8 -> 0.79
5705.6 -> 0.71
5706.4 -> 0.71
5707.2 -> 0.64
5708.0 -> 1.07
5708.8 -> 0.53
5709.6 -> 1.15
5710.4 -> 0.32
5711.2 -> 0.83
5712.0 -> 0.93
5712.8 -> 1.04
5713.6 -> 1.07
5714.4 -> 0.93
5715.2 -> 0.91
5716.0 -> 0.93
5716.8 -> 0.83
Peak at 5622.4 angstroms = C III]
